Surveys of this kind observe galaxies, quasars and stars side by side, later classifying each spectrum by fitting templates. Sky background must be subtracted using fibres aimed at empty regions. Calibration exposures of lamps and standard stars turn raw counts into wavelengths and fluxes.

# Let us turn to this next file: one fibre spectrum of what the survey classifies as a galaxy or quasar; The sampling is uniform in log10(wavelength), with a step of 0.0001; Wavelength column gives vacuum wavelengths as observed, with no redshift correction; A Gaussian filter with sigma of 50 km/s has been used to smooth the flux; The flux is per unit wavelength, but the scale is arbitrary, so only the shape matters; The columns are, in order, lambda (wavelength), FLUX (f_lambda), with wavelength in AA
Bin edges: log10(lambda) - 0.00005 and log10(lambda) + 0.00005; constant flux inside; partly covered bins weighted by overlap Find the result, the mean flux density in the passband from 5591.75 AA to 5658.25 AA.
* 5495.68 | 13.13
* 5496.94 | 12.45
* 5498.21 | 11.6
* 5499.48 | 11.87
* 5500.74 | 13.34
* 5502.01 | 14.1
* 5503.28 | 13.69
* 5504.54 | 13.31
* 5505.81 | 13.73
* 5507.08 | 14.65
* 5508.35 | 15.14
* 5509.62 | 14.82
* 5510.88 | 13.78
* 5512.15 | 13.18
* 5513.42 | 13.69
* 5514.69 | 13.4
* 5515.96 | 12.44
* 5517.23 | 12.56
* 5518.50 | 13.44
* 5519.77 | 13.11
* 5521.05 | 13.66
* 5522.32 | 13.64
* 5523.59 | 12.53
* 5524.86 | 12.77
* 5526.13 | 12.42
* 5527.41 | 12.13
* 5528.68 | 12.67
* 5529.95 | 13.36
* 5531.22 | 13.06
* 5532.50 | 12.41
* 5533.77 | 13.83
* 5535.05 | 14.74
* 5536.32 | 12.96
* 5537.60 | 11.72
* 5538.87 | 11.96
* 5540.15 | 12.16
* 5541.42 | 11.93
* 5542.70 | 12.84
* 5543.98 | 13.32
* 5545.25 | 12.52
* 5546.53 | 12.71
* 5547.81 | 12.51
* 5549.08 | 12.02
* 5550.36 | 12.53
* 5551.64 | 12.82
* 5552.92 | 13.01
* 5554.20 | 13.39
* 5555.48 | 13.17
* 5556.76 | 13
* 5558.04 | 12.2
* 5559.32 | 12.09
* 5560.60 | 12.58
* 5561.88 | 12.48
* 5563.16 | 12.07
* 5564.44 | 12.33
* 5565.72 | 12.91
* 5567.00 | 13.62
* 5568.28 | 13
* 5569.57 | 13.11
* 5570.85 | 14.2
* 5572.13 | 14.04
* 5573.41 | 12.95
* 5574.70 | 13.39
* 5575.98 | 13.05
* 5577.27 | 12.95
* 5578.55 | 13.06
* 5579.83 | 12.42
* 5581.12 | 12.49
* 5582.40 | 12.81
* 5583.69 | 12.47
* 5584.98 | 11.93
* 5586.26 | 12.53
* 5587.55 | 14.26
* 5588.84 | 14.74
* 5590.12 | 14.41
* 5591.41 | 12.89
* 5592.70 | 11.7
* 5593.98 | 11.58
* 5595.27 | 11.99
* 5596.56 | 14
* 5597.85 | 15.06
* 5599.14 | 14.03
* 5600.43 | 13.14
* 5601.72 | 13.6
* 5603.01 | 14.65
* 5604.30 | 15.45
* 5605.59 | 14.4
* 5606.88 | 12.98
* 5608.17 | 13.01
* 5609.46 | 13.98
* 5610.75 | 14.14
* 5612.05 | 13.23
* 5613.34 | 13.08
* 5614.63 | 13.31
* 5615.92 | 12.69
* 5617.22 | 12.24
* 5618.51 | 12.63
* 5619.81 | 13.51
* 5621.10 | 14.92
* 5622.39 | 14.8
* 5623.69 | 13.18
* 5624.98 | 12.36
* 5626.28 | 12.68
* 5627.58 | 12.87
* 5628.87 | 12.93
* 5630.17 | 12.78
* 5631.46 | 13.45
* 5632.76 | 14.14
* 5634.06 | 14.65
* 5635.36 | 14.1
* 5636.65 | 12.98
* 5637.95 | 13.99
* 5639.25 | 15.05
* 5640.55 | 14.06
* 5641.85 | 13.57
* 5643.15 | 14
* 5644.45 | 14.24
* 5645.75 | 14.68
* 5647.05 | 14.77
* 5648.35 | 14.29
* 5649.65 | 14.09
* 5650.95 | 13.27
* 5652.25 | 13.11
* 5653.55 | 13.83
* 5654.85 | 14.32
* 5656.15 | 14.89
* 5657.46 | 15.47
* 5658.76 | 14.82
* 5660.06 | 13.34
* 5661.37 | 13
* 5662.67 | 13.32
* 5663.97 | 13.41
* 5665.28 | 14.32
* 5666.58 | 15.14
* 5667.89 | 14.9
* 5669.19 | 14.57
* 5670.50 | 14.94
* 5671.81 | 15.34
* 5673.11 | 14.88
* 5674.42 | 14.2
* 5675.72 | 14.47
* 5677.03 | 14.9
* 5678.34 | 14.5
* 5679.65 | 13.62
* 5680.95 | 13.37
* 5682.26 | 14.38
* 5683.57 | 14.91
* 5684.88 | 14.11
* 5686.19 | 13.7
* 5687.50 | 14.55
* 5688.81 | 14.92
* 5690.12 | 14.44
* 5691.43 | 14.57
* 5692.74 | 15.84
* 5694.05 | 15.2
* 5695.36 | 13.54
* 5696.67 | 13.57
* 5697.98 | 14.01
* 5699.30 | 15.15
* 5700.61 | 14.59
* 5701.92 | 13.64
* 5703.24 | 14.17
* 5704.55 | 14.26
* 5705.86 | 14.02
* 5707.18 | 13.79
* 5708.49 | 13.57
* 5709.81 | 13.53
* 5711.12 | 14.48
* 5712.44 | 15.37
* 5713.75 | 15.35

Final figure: 13.7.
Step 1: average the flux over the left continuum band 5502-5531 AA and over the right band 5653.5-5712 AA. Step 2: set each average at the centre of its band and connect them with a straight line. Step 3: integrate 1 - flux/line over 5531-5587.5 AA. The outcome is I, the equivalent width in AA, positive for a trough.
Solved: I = 3.36 AA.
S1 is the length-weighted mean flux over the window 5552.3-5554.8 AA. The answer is 13.2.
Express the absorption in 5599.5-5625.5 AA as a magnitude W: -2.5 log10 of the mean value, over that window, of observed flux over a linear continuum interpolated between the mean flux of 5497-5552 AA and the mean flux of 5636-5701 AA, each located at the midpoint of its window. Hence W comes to 0.018 mag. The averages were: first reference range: 13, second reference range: 14.3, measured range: 13.6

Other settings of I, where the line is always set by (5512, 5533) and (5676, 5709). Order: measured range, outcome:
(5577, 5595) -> 0.8 AA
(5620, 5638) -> 0.3 AA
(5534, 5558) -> 0.7 AA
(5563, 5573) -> 0.1 AA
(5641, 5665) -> -0.1 AA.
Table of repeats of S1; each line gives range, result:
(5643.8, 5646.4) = 14.5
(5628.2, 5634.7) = 13.6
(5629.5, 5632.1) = 13.1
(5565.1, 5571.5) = 13.4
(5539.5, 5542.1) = 12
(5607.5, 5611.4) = 13.7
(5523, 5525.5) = 12.7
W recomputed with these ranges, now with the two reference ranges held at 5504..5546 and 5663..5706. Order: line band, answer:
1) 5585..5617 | 0.02 mag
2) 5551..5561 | 0.05 mag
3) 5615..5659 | 0.02 mag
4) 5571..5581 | 0.03 mag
